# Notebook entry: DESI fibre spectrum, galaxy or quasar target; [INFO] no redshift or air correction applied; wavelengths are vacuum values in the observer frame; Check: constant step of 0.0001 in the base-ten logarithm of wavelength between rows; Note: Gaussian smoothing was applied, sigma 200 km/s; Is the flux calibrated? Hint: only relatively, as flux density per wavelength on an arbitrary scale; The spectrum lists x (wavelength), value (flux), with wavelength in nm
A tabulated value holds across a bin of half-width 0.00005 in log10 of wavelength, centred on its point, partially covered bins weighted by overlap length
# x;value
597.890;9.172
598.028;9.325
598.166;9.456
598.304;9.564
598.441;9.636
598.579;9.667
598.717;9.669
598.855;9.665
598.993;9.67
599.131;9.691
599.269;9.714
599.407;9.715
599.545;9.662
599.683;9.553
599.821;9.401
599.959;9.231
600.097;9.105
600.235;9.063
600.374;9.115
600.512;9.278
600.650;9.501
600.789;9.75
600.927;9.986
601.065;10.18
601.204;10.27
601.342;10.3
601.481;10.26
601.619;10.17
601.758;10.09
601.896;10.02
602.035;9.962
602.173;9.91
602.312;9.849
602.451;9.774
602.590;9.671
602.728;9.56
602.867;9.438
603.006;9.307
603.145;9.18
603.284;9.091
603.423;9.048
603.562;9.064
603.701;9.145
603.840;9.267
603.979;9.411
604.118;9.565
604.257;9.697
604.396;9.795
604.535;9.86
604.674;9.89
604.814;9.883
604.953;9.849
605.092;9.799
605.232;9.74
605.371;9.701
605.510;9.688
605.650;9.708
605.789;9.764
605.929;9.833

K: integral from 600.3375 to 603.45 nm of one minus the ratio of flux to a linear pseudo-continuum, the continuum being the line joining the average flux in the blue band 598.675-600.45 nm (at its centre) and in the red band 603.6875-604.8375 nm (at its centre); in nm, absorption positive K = -0.06 nm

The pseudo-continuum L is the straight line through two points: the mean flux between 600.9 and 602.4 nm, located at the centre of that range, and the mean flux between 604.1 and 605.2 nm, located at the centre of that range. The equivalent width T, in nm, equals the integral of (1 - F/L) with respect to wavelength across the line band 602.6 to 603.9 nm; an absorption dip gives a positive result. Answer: 0.089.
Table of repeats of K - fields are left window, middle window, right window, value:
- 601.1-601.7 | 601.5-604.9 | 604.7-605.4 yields 0.14 nm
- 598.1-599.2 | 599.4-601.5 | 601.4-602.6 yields 0.04 nm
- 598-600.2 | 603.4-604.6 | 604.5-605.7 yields 0.04 nm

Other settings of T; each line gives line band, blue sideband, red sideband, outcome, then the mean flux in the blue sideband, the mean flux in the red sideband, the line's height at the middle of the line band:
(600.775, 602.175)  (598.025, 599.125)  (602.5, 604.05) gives -0.10 nm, 9.6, 9.3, 9.41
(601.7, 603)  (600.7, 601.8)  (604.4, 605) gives 0.03 nm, 10.1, 9.86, 10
